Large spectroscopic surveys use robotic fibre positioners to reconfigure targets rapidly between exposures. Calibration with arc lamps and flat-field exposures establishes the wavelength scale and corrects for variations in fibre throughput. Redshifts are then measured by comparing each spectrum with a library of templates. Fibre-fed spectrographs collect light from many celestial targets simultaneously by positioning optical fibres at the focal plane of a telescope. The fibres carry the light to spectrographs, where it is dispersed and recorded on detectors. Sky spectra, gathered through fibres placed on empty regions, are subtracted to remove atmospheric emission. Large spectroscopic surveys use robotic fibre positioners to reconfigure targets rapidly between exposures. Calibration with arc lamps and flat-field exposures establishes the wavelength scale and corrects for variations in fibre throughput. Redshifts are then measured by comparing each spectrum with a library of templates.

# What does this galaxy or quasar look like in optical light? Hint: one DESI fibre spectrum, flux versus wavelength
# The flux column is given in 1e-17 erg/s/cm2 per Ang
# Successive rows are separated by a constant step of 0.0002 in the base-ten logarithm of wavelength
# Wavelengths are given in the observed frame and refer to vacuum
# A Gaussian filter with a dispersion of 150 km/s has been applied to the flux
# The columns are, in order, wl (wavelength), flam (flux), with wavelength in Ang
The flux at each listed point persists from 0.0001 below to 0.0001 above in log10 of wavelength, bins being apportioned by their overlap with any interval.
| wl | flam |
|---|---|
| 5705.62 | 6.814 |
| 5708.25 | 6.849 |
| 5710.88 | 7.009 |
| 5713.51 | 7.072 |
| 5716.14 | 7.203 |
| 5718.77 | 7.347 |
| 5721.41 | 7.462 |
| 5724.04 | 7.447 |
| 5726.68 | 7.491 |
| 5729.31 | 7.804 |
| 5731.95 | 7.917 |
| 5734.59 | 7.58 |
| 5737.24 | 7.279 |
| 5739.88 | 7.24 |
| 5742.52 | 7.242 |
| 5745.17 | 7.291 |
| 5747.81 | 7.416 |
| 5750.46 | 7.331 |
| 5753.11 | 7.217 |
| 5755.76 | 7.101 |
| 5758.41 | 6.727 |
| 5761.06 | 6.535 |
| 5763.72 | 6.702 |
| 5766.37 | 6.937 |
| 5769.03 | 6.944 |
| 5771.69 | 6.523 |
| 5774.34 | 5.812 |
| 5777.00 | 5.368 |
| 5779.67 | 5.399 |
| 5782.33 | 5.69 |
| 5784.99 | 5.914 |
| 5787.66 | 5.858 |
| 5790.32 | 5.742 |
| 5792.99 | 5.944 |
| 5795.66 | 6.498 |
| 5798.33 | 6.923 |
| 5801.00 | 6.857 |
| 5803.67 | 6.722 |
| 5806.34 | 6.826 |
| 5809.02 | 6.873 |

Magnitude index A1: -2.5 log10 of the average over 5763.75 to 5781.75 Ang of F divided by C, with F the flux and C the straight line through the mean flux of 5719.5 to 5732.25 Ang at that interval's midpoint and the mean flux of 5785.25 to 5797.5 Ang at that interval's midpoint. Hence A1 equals 0.05 mag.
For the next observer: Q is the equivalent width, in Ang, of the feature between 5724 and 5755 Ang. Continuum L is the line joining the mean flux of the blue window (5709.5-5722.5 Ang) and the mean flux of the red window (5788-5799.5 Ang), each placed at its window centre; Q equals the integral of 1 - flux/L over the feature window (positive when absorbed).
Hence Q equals -2.3 Ang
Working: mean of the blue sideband 7.21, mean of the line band 7.43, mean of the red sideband 6.23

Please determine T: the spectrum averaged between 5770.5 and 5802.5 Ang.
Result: 6.05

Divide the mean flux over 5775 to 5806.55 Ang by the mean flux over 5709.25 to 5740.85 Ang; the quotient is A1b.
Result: 0.83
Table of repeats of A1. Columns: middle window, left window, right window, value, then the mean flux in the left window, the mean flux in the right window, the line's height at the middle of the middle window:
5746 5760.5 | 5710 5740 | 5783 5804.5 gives -0.03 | 7.42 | 6.28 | 6.95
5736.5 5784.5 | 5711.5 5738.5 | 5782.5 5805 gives 0.03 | 7.45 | 6.28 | 6.84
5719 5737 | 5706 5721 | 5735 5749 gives -0.05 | 7.1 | 7.31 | 7.21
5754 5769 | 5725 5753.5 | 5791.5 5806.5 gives 0.05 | 7.44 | 6.6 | 7.13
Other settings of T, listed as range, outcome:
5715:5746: 7.45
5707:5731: 7.31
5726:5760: 7.35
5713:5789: 6.89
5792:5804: 6.6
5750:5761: 7.01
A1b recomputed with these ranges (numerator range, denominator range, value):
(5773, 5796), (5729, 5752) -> 0.78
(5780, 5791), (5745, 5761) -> 0.81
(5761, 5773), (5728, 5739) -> 0.88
